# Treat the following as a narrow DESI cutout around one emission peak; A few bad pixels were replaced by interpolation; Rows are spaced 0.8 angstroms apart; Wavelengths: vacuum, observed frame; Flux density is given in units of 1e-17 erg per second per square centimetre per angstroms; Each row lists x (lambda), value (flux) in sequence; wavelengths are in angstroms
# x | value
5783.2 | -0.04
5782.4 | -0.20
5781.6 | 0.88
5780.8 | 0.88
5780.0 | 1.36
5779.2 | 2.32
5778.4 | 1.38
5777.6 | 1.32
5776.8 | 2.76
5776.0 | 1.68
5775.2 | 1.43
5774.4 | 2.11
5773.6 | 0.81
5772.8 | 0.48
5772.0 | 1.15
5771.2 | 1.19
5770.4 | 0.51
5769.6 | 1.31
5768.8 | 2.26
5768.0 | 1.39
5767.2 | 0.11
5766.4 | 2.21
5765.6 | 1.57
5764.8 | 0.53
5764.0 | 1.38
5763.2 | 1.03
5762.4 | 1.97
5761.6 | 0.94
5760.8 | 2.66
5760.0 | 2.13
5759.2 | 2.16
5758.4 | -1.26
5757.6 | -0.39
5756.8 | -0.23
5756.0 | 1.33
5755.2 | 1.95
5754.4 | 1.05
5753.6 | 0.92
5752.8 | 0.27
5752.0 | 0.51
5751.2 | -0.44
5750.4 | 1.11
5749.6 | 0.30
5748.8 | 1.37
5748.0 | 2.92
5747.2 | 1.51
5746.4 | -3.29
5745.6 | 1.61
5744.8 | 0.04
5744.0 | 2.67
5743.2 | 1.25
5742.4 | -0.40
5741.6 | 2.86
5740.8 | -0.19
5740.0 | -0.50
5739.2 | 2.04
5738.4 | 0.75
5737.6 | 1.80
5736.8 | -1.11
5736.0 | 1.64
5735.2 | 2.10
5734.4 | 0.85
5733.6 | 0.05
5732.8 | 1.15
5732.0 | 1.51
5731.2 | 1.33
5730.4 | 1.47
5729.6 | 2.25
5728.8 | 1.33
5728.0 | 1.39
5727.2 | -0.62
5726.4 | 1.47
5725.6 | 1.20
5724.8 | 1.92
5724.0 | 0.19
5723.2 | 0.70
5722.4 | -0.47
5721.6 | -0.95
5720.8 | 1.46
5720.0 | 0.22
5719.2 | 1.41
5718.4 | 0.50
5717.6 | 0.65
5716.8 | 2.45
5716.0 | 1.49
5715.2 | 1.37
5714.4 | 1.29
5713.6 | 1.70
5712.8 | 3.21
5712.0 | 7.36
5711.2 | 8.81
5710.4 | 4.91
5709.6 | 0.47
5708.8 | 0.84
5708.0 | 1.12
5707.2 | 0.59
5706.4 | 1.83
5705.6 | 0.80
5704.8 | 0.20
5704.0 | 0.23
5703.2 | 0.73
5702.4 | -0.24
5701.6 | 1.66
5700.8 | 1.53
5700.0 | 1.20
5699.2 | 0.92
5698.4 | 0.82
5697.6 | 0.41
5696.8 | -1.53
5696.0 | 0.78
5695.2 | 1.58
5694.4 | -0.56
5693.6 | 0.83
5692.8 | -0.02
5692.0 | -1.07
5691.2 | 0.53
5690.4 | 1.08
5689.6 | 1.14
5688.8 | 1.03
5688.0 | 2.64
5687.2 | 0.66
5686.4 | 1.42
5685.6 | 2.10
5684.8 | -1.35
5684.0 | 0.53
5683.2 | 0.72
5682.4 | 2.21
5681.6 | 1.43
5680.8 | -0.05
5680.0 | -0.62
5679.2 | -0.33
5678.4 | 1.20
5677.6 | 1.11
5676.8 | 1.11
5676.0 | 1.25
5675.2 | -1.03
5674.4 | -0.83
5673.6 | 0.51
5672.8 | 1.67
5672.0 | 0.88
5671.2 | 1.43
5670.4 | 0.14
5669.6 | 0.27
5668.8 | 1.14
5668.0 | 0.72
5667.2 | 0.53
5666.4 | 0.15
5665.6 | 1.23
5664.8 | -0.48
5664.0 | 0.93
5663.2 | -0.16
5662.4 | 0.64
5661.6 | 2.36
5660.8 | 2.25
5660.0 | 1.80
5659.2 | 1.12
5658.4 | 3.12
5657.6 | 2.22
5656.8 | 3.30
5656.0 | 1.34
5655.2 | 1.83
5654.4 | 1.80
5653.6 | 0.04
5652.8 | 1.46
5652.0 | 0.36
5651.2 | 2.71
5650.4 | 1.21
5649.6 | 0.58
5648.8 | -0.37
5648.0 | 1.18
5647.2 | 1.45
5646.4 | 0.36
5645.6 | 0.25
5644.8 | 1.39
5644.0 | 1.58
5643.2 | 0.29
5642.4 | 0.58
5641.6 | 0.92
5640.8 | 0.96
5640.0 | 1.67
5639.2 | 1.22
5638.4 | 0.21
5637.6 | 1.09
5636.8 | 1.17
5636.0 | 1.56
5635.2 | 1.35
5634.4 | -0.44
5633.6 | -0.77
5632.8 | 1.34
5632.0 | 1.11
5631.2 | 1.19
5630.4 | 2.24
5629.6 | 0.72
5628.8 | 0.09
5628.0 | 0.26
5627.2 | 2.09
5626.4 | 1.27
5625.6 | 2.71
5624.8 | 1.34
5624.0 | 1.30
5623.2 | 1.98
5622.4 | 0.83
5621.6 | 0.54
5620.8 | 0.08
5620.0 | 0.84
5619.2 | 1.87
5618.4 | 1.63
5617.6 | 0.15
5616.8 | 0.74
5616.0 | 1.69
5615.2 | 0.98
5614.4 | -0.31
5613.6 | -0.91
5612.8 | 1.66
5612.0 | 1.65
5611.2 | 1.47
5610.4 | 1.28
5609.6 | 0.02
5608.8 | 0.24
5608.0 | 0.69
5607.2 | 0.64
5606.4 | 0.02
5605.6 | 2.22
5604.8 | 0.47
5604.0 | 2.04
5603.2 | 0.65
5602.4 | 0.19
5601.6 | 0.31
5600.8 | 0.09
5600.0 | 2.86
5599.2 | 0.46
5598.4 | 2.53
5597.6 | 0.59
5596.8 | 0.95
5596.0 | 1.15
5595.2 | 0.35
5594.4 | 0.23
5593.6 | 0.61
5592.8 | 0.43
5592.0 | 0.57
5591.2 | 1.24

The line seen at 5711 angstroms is [O III]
